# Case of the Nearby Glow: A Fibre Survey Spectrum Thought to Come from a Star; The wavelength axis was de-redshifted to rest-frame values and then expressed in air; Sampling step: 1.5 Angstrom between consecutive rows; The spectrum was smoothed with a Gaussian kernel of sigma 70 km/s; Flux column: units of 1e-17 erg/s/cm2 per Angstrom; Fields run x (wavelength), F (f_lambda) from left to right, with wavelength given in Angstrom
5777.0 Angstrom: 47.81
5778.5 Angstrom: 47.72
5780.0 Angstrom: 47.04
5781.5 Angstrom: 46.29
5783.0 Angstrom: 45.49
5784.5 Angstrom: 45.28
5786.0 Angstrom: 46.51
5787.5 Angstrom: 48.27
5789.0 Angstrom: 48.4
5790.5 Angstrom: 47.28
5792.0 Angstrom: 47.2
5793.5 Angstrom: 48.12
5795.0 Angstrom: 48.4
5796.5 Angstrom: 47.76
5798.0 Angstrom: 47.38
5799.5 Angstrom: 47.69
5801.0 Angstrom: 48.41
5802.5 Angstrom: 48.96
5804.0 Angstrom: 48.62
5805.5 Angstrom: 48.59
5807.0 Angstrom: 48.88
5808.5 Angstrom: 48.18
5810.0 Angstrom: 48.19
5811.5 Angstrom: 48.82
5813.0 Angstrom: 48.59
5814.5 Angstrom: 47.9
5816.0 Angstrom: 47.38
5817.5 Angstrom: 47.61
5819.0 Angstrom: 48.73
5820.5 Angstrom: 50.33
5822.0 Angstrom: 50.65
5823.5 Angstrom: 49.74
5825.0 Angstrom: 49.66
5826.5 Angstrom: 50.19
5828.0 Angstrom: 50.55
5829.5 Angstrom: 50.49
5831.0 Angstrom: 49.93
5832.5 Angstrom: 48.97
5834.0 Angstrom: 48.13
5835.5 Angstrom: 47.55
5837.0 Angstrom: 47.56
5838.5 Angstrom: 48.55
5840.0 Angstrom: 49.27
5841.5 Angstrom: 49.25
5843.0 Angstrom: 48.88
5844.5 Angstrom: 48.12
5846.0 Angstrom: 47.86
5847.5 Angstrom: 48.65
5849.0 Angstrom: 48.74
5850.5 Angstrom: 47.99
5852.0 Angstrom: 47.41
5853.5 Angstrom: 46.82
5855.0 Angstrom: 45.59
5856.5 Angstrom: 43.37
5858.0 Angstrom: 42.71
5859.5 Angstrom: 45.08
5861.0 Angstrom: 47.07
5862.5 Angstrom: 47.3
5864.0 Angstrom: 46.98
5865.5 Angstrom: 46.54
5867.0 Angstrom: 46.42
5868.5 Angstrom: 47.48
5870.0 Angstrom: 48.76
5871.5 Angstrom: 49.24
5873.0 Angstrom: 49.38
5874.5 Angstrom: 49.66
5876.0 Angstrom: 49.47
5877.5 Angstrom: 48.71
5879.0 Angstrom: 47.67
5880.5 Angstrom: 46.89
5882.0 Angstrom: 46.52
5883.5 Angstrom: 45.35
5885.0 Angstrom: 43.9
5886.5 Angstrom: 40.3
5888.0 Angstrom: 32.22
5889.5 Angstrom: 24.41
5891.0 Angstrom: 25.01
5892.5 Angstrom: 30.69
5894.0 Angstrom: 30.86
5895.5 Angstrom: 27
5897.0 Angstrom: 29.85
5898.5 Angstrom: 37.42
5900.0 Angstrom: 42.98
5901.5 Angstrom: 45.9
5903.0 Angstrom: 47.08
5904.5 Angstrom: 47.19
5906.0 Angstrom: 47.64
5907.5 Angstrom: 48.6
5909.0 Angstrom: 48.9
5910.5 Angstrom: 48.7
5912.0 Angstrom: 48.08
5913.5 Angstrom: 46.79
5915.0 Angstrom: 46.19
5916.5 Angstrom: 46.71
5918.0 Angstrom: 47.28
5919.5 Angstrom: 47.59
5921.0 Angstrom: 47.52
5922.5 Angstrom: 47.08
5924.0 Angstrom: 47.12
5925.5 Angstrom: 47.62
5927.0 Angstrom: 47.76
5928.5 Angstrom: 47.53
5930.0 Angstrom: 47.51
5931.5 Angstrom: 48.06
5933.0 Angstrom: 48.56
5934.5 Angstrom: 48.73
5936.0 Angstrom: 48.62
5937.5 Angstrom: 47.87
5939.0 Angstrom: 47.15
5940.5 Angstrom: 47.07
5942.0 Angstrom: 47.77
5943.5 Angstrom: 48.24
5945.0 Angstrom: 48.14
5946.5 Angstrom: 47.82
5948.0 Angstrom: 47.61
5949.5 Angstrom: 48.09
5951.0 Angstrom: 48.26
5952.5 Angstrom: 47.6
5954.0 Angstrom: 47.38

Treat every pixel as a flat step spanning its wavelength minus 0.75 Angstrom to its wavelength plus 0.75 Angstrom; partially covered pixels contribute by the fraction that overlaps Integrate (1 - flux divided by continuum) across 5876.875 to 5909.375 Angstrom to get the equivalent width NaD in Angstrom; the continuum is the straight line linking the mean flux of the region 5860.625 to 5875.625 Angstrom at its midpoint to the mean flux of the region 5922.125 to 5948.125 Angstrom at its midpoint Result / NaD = 5.29 Angstrom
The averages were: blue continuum 47.9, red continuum 47.8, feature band 40.1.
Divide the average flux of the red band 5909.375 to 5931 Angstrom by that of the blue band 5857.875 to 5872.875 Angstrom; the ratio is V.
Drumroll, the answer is 1.0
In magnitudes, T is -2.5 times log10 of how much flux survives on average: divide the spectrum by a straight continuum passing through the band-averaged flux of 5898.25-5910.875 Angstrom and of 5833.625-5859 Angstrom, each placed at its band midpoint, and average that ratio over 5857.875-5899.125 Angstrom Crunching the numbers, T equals 0.12 mag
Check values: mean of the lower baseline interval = 47.4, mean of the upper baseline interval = 46.3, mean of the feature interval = 41.9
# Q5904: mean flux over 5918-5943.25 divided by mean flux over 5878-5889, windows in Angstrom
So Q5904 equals 1.1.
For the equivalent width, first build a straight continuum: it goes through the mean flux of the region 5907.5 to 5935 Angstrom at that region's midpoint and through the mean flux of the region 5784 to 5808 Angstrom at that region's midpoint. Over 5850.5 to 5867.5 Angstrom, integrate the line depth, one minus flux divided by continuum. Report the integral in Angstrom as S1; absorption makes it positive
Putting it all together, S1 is 0.6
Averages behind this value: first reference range 47.9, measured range 46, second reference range 47.7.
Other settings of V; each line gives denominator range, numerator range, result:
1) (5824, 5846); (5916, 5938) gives 0.97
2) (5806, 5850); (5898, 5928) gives 0.96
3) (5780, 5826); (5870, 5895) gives 0.86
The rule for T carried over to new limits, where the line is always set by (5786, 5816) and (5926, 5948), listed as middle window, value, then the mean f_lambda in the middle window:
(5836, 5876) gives 0.012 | 47.5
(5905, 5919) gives 0.007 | 47.6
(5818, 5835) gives -0.036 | 49.7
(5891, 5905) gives 0.287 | 36.8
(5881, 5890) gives 0.214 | 39.4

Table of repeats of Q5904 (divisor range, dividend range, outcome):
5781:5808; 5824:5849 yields 1.03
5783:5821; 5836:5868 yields 0.98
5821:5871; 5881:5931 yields 0.89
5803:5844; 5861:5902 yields 0.85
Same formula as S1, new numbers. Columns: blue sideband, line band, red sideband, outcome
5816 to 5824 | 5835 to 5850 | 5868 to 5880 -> 0.2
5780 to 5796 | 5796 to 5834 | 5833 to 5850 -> -0.9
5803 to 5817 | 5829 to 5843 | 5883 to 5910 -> -1.0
